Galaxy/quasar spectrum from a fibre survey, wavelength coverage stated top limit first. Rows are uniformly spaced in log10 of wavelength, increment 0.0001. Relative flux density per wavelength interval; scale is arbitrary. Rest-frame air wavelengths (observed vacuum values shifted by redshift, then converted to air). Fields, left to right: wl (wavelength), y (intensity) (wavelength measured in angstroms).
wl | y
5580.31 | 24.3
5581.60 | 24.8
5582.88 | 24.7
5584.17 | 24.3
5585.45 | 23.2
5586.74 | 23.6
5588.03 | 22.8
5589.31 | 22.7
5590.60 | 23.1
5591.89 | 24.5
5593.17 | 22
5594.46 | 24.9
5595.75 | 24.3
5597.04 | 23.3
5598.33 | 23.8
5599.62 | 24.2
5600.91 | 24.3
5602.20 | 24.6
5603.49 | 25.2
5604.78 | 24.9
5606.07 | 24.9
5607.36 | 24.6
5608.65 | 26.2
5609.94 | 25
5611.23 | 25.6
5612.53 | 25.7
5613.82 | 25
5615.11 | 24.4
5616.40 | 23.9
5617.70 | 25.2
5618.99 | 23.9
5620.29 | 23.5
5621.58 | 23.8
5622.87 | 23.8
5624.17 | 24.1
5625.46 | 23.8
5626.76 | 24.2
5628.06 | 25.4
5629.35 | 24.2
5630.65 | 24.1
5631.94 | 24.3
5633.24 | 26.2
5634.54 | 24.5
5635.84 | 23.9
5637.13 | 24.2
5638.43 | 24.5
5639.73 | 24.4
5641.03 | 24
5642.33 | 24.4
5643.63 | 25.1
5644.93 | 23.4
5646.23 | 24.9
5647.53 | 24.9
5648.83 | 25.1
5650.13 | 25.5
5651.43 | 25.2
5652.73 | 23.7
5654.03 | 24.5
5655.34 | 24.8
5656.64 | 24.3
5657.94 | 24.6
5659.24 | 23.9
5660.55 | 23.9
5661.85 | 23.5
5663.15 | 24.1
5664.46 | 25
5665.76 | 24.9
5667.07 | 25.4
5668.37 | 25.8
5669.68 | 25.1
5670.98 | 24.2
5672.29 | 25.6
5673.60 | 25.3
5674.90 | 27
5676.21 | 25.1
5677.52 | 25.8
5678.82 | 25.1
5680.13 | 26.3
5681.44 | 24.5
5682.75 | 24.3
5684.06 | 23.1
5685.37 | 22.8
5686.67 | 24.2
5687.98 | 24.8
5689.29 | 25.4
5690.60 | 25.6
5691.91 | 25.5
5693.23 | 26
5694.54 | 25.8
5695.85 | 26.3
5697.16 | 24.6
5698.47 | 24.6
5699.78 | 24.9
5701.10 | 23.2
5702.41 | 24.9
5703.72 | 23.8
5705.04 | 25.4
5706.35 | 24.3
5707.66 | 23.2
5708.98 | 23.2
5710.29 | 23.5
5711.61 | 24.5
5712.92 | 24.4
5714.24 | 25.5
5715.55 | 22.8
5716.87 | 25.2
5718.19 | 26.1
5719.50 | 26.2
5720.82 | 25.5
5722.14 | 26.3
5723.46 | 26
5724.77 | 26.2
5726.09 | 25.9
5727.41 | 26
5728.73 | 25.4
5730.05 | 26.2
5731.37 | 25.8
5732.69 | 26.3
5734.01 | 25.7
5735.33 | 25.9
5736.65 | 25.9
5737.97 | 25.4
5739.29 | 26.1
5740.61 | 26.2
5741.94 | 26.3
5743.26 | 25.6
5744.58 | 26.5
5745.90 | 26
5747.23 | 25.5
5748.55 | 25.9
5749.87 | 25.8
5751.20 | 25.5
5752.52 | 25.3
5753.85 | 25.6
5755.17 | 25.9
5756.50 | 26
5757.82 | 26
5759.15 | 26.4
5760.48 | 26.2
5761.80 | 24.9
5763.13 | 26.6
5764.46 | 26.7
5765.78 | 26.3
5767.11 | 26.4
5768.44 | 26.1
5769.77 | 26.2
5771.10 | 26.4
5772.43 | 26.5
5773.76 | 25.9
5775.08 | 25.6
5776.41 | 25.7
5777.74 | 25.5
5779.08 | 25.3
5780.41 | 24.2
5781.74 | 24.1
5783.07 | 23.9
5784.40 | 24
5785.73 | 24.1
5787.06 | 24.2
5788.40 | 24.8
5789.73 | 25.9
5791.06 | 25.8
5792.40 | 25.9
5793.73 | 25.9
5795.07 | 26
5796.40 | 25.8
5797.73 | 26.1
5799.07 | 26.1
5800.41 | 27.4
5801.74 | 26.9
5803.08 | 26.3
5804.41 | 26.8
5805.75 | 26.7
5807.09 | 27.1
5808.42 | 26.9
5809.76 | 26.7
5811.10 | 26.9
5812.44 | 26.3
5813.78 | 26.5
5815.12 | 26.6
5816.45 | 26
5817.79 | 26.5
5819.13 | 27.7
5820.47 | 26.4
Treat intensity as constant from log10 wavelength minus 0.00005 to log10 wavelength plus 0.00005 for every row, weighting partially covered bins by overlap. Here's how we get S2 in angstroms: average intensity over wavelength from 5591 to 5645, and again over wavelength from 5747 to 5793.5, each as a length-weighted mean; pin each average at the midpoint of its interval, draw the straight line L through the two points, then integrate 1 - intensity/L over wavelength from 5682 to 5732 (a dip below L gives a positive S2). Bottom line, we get 0.3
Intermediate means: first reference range 24.4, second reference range 25.6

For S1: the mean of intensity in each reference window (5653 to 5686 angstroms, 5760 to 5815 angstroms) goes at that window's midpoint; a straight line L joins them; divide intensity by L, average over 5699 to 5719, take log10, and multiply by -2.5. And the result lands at 0.03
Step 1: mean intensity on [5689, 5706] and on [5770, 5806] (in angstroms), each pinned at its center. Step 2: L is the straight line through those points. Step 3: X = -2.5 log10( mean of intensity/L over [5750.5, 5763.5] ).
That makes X -0.02 mag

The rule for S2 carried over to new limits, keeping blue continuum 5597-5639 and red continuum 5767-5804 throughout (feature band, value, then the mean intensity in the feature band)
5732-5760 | -0.6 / 25.9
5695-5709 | 0.3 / 24.5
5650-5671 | 0.2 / 24.6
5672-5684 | -0.2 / 25.3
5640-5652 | 0.0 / 24.7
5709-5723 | 0.1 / 24.9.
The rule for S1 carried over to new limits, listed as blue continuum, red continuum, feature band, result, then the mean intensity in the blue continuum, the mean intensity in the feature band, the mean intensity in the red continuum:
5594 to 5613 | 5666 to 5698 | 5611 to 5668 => 0.019 mag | 24.7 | 24.5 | 25.1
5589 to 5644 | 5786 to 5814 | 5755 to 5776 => -0.011 mag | 24.4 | 26.1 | 26.2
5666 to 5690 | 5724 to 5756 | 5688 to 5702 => 0.003 mag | 25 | 25.2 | 25.9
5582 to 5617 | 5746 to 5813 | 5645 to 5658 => 0.002 mag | 24.3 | 24.7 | 25.9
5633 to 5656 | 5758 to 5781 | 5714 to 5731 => -0.009 mag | 24.6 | 25.6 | 25.9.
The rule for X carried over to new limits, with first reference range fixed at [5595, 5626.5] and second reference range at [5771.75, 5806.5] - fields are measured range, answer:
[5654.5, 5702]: 0.00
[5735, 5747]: -0.03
